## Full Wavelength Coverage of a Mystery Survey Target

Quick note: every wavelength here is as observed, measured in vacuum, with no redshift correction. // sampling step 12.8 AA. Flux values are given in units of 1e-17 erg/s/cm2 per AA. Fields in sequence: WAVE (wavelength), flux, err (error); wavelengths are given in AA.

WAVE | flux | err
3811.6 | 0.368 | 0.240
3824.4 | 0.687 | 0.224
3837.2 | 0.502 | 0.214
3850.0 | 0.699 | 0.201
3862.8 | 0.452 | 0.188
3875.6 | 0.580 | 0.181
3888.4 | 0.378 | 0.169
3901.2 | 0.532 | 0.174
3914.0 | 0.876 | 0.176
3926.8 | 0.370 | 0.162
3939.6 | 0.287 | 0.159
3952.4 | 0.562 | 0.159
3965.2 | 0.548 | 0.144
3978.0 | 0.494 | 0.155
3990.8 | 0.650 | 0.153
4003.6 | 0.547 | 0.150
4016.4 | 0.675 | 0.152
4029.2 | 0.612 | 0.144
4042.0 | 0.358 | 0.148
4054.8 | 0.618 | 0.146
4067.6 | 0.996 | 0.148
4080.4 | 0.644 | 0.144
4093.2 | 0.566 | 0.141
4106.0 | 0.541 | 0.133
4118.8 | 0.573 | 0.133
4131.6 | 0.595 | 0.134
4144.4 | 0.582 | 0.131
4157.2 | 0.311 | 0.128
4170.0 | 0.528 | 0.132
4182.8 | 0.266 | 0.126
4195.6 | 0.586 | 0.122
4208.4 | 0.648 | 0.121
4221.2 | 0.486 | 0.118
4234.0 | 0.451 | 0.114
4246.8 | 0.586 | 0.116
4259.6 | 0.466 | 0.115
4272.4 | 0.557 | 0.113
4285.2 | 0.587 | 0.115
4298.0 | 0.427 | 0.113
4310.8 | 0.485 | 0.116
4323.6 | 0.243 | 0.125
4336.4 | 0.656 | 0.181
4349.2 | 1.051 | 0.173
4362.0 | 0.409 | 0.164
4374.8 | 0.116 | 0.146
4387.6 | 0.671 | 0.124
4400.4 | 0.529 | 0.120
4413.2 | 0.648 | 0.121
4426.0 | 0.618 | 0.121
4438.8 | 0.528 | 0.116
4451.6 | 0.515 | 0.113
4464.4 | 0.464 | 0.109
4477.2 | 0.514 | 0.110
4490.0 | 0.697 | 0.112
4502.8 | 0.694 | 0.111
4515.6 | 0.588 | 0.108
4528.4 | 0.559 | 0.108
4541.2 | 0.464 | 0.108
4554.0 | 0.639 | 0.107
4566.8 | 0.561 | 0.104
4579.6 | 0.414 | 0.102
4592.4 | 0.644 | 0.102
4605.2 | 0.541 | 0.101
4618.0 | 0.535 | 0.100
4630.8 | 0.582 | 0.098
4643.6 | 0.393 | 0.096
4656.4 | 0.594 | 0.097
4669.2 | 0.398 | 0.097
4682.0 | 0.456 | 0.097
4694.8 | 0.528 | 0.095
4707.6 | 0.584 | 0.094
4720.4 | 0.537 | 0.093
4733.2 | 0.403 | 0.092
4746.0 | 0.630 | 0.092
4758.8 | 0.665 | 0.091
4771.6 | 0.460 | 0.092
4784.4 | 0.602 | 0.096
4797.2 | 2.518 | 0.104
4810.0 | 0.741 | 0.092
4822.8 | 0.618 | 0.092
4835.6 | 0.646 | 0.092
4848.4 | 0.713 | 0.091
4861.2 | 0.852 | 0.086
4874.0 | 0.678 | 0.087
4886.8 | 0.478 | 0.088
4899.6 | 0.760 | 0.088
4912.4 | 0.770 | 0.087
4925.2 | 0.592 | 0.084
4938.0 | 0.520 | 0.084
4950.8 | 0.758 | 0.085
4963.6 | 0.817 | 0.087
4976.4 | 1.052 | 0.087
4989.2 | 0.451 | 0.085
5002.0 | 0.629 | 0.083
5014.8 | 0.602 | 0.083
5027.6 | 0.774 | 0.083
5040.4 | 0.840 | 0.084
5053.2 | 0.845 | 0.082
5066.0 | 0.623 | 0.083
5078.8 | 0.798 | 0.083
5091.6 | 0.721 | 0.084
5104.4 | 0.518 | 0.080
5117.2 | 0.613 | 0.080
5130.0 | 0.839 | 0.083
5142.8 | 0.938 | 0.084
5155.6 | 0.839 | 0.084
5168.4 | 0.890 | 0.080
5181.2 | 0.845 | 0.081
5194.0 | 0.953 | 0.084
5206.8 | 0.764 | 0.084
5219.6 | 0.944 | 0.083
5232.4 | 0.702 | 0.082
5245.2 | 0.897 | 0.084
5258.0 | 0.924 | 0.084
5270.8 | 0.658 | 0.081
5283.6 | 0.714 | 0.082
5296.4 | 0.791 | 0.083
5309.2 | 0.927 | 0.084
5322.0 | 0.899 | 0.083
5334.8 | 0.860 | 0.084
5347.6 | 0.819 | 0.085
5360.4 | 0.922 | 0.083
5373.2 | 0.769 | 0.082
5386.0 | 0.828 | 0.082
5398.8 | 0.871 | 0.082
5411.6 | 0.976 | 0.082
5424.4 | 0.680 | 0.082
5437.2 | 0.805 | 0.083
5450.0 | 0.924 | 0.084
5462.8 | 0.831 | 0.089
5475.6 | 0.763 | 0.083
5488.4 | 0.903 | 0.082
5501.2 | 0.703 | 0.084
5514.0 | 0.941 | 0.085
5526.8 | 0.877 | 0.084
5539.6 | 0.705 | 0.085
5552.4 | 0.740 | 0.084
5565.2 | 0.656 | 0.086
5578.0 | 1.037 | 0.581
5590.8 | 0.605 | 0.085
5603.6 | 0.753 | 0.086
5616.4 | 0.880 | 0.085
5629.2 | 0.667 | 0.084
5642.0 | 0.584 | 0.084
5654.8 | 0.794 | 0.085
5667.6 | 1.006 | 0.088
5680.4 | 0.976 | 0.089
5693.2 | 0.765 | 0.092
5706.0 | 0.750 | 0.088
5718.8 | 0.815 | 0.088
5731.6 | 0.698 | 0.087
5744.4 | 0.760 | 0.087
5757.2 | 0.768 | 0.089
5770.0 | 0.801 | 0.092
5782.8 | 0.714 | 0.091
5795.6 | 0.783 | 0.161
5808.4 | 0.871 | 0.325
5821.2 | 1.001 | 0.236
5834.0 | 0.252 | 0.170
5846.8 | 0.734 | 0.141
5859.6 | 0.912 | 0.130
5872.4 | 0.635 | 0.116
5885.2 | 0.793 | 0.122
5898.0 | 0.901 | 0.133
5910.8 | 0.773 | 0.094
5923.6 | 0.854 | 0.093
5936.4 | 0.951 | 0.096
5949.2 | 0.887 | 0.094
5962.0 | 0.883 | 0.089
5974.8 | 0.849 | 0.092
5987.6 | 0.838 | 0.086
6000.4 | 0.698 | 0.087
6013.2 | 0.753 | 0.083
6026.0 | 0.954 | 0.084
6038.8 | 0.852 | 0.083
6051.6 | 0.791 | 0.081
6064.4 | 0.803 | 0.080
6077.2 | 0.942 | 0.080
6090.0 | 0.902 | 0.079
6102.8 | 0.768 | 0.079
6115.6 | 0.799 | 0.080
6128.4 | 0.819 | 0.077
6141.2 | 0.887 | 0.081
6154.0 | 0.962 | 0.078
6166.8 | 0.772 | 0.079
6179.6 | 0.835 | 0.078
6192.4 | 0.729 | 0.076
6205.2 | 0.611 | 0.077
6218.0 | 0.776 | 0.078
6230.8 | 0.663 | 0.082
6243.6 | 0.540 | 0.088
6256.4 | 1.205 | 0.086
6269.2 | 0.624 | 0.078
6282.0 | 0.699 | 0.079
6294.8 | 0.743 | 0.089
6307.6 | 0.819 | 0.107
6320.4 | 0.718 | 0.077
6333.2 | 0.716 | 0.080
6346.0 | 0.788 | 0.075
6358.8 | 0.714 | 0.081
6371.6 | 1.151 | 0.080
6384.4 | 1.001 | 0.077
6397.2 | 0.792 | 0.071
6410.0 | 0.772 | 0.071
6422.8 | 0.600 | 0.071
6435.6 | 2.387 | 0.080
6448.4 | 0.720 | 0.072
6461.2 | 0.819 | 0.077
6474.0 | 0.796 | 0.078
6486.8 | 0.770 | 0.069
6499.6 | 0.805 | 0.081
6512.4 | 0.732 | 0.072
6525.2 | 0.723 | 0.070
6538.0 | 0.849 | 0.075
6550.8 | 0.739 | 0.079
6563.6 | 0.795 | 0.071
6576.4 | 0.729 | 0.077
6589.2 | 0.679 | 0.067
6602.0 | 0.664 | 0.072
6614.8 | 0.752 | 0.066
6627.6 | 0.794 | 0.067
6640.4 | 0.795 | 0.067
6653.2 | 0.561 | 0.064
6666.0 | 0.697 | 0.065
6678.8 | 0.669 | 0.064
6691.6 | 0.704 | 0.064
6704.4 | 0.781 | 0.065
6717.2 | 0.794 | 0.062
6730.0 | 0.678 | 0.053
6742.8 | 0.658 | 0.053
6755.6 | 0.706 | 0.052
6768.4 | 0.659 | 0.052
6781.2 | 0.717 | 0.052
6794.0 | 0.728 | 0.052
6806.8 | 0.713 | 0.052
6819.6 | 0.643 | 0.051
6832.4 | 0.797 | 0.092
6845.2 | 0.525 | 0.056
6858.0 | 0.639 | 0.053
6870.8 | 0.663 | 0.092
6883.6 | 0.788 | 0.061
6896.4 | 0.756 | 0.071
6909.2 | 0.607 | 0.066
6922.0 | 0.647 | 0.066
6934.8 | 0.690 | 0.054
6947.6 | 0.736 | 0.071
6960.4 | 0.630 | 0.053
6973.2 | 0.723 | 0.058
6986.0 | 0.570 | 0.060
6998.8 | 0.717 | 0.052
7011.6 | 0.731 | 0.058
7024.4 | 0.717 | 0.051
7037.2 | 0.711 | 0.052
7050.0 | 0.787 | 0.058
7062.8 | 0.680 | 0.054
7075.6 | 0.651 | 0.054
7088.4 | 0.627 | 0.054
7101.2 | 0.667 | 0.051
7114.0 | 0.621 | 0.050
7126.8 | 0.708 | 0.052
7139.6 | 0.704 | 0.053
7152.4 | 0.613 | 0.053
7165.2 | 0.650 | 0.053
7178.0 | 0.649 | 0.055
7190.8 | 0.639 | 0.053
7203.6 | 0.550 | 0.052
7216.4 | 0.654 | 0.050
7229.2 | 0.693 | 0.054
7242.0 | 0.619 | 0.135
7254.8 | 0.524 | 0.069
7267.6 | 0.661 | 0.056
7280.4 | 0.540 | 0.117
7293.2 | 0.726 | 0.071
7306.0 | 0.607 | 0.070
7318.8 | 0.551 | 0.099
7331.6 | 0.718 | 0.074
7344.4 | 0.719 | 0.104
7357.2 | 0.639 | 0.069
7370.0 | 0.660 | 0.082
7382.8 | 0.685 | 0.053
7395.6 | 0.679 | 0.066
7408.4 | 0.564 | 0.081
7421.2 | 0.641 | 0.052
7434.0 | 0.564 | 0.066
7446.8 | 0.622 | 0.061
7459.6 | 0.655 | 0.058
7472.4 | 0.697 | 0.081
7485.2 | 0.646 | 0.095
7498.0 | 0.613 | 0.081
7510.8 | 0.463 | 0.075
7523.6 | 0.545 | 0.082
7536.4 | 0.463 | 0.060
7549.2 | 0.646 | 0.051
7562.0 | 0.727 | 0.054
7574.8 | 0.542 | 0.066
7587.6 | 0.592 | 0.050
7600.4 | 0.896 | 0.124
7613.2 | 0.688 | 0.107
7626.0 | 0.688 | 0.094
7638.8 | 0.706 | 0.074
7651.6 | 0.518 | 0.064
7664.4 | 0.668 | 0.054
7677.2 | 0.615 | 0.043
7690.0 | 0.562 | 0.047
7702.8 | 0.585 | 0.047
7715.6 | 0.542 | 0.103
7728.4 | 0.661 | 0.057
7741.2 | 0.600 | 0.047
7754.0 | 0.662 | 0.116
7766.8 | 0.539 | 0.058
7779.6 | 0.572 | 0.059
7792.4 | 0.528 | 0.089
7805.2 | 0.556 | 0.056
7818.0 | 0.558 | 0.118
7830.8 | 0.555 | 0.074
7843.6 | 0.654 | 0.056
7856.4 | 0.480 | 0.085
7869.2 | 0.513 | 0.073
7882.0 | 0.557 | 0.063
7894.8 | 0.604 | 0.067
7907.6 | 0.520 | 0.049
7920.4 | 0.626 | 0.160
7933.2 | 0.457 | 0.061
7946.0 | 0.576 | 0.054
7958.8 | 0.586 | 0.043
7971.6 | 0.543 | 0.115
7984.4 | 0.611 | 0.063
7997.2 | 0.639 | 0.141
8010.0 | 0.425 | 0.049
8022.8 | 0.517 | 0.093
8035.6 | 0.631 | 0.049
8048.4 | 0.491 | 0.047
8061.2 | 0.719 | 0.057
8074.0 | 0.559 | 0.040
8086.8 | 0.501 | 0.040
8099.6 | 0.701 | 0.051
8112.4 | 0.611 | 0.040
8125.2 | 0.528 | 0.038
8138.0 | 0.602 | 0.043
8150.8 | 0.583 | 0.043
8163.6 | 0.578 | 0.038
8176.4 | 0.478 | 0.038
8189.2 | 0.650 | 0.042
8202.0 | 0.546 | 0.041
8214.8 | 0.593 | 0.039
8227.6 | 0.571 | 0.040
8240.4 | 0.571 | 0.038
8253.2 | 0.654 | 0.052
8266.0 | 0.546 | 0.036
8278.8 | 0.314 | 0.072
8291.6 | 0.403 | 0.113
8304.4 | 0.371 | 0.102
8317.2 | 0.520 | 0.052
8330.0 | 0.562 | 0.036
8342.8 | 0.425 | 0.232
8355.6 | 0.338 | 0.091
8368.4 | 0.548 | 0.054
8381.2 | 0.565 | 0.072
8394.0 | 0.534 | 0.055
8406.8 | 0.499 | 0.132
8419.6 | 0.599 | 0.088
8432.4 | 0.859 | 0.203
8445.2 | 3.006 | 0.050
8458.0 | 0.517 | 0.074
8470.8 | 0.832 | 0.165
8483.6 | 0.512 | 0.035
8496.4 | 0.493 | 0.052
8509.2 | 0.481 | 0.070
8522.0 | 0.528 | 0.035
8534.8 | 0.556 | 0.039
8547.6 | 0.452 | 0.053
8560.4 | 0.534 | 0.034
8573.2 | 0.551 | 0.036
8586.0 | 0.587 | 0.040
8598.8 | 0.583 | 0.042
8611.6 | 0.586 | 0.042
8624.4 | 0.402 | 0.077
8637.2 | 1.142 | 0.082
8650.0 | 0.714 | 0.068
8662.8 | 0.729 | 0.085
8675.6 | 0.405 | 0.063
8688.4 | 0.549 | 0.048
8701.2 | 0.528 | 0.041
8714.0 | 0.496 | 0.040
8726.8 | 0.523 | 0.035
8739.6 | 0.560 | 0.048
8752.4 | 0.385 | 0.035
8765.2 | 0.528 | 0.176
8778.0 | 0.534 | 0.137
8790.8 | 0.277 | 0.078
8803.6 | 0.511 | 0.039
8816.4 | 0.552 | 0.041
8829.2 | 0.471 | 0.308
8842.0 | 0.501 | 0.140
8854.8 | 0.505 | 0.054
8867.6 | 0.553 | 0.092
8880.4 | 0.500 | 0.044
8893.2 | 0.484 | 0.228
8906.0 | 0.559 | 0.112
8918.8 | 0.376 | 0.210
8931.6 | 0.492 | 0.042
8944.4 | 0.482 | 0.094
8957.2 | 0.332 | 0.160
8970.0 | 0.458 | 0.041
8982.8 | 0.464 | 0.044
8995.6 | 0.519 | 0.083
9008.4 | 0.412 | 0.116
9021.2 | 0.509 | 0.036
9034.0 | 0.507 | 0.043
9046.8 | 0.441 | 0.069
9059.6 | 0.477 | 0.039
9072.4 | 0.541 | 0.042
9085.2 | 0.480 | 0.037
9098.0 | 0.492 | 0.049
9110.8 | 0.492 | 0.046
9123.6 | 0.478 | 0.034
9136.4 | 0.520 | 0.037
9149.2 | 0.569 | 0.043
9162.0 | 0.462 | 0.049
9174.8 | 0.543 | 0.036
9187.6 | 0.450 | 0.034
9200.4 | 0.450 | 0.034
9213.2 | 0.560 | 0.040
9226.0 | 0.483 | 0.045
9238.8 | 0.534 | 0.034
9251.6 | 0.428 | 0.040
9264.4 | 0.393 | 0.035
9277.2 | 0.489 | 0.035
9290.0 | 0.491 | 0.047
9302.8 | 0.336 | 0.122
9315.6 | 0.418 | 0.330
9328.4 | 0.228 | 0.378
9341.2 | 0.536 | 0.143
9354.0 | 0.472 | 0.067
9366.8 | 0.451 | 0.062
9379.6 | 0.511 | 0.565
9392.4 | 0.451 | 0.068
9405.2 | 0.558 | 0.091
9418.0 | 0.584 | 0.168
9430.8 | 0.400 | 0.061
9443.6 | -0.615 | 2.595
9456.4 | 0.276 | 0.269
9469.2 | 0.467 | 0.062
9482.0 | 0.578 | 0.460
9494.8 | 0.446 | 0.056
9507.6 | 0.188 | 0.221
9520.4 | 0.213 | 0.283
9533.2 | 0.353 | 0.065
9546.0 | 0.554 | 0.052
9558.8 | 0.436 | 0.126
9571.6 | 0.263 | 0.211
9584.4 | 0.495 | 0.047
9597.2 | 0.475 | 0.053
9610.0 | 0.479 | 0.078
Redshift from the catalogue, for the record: 0.286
